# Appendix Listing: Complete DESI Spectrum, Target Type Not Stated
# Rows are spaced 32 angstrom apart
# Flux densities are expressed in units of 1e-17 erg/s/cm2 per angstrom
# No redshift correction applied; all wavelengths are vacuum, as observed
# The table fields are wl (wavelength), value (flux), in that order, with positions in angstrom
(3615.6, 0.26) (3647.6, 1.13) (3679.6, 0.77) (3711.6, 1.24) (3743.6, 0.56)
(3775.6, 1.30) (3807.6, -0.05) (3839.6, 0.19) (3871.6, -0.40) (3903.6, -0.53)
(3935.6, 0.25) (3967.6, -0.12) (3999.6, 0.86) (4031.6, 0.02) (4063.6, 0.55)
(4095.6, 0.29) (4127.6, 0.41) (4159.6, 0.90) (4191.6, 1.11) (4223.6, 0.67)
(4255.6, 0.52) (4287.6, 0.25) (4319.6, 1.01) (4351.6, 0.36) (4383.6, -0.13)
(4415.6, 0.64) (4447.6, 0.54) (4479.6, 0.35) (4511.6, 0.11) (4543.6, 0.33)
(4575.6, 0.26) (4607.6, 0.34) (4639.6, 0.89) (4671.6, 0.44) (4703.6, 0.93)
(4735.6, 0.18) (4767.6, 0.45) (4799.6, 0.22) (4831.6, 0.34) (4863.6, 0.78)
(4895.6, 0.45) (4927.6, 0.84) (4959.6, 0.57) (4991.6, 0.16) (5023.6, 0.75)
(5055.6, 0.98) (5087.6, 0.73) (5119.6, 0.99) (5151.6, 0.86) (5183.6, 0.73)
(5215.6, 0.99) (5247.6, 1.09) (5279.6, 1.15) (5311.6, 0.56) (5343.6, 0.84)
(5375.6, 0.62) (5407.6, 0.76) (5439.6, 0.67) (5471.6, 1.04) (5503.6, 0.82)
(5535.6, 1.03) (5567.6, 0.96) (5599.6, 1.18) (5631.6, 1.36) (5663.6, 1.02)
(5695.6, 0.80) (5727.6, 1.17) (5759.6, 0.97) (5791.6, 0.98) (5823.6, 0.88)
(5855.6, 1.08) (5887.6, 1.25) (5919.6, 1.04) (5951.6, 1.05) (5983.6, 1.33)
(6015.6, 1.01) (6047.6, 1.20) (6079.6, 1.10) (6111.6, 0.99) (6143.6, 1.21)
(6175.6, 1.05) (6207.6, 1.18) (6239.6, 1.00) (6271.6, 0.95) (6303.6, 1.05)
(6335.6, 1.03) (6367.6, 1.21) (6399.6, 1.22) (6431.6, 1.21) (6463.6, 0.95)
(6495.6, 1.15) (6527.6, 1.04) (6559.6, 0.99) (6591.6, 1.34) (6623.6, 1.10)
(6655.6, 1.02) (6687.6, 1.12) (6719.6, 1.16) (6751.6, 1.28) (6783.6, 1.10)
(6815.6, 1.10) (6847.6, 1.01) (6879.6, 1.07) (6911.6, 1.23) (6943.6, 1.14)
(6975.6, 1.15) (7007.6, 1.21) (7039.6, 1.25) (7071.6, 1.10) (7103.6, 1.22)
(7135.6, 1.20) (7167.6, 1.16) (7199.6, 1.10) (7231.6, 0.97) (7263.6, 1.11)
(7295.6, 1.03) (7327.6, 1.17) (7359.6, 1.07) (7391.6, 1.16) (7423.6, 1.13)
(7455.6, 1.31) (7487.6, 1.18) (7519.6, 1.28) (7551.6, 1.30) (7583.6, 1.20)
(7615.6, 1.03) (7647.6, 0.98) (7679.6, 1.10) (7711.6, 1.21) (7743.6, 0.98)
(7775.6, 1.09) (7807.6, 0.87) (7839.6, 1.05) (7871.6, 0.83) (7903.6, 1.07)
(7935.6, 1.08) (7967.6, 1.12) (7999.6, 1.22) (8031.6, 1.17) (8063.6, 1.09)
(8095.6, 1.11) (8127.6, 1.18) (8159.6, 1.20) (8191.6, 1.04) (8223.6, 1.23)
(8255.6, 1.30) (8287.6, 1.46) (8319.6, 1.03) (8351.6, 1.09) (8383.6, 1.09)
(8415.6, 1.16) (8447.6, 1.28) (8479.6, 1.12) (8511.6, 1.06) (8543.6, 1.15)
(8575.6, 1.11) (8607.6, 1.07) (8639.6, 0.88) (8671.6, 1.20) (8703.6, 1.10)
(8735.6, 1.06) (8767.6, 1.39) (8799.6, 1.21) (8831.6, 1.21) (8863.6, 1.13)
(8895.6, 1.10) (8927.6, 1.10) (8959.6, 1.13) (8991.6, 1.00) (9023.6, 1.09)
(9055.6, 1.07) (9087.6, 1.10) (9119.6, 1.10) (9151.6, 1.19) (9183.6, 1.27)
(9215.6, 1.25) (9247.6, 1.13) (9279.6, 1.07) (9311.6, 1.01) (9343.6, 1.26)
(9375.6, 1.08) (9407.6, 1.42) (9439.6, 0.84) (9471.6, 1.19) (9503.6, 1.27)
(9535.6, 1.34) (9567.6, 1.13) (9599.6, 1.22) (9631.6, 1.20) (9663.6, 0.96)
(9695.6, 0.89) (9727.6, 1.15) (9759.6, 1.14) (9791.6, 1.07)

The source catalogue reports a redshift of 0.26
